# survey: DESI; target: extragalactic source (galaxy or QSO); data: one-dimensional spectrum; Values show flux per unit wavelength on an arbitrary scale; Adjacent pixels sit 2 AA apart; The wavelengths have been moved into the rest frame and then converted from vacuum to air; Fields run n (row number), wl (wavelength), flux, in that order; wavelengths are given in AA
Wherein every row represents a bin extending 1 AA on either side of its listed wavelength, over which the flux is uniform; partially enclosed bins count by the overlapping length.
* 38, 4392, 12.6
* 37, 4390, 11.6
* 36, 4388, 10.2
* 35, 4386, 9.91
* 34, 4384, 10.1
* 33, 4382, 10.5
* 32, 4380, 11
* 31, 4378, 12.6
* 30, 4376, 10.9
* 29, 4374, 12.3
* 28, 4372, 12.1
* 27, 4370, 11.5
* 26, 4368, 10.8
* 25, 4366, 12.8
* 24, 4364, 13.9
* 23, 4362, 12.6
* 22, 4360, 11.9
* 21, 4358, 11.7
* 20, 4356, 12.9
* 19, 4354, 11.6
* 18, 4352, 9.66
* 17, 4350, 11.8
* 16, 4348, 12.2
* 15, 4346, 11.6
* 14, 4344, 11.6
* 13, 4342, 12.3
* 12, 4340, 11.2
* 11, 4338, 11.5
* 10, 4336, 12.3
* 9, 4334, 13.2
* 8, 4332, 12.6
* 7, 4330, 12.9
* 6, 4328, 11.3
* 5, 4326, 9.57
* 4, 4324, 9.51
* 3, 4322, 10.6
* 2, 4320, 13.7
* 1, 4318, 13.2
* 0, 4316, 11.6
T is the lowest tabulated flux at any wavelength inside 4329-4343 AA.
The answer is 11.2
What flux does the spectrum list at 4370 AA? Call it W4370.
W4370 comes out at 11.5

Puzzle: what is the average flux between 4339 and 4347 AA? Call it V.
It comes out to 11.7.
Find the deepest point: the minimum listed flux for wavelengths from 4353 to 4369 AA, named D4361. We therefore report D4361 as 10.8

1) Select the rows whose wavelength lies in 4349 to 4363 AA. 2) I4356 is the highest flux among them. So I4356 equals 12.9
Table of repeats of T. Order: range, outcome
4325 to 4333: 9.57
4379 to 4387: 9.91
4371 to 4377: 10.9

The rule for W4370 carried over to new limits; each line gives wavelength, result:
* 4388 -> 10.2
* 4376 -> 10.9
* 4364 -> 13.9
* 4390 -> 11.6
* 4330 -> 12.9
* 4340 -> 11.2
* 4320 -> 13.7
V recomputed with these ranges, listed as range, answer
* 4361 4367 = 13.1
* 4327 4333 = 12.3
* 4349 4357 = 11.5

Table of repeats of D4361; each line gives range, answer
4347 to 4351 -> 11.8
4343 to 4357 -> 9.66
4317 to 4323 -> 10.6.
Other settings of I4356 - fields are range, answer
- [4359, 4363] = 12.6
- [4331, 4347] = 13.2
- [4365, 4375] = 12.8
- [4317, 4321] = 13.7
